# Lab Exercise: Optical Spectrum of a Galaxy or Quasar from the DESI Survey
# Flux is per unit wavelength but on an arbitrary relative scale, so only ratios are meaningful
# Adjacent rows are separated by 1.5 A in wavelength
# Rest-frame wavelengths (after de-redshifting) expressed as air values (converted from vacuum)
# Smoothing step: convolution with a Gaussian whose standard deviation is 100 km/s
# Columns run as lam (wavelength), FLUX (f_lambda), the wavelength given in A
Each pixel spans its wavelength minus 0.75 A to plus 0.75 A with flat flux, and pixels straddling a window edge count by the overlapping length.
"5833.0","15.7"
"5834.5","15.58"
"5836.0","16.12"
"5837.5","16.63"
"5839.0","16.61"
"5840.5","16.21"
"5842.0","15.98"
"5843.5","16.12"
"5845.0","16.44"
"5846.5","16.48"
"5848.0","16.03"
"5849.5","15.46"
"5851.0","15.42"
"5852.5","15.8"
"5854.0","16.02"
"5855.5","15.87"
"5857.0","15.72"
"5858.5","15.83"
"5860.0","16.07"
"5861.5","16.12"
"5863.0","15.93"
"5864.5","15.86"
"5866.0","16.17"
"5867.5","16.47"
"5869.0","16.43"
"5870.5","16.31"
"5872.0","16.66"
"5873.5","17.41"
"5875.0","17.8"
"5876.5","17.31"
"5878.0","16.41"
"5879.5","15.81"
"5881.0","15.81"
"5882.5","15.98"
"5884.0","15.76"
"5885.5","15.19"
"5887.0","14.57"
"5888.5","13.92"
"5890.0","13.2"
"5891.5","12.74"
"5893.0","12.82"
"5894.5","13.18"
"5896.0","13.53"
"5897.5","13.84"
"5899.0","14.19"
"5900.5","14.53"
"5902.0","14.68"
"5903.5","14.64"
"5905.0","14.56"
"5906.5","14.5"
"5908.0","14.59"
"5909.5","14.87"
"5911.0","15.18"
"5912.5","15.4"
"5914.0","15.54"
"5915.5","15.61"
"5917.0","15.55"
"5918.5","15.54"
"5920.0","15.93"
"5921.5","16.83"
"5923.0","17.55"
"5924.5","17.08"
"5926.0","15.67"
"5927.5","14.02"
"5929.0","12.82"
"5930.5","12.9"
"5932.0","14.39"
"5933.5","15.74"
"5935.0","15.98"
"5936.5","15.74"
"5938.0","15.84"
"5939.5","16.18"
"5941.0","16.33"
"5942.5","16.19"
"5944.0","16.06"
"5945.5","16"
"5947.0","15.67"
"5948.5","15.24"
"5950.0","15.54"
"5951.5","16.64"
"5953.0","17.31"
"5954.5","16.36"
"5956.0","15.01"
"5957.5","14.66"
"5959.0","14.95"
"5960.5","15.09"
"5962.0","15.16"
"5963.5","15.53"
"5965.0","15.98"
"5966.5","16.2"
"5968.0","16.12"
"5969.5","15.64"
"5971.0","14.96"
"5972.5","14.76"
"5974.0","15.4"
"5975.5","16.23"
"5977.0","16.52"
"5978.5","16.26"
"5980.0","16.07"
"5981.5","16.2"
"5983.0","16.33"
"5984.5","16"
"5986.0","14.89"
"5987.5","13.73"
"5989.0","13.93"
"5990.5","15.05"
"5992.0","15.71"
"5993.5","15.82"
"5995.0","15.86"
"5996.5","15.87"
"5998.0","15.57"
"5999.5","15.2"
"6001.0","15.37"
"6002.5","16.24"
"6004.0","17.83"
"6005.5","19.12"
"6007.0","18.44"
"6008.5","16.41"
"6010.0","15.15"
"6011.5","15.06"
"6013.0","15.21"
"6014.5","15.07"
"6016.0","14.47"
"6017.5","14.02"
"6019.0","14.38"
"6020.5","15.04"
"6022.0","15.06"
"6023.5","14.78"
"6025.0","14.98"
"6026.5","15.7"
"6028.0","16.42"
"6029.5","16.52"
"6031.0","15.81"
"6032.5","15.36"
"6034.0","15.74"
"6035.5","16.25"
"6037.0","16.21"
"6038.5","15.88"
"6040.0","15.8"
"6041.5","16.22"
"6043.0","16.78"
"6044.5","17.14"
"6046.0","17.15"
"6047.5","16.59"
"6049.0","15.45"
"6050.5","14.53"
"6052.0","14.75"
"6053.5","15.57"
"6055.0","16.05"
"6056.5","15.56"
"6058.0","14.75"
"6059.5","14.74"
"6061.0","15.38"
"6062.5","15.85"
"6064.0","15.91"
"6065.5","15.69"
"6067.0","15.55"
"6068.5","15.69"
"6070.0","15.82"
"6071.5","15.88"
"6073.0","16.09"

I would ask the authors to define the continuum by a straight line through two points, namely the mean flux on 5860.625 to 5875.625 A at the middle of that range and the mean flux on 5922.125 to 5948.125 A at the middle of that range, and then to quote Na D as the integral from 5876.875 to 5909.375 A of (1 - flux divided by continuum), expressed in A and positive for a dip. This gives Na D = 3.2 A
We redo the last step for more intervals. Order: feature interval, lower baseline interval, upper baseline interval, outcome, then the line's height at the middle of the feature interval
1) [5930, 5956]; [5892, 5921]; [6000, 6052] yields -1.28 A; 15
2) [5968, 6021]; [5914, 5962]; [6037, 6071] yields 0.11 A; 15.7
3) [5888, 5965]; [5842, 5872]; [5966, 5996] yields 3.17 A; 15.8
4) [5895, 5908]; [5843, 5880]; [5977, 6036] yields 1.44 A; 16.1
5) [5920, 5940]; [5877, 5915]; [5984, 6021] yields -0.68 A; 14.9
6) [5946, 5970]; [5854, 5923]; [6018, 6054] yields -0.22 A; 15.6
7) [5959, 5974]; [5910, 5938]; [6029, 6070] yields 0.09 A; 15.6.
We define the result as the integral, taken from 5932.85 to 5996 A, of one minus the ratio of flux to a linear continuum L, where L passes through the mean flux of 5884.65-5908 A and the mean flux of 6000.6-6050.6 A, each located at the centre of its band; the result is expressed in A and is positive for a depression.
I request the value -2.8 A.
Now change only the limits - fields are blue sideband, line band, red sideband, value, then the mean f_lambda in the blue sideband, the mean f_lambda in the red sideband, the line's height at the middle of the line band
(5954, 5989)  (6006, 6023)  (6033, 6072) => 0.3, 15.5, 15.8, 15.7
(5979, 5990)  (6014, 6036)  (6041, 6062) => 0.4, 15.3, 15.8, 15.6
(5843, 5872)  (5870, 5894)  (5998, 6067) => 0.8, 16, 15.8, 16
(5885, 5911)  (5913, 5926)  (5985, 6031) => -1.6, 14.1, 15.6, 14.4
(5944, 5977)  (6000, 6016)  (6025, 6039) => -0.4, 15.7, 15.9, 15.8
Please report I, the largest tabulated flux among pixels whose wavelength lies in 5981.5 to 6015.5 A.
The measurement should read 19.12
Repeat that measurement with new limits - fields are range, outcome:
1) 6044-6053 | 17.15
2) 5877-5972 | 17.55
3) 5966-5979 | 16.52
